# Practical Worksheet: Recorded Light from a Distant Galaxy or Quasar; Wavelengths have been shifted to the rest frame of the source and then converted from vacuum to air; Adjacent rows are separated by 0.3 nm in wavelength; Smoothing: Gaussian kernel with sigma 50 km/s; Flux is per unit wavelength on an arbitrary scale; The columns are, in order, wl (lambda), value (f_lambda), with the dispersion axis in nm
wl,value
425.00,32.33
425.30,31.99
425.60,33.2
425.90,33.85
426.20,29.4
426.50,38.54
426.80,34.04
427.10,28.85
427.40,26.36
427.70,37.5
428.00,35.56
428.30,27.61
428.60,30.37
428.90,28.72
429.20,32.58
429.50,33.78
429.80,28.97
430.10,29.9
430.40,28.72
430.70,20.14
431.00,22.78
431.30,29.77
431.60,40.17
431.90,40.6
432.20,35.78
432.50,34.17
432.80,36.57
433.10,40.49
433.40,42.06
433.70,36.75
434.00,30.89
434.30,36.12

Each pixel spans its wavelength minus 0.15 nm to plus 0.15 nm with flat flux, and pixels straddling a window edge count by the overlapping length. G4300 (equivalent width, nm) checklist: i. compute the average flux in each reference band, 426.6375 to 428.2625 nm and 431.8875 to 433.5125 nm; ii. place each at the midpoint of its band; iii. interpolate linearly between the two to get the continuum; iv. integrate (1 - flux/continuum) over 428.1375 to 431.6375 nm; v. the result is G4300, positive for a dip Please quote 0.57 nm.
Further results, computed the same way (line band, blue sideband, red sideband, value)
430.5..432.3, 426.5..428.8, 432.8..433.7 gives 0.29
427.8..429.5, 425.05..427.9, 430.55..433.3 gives 0.08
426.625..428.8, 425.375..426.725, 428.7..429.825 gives 0.06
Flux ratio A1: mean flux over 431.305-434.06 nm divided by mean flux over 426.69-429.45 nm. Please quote 1.2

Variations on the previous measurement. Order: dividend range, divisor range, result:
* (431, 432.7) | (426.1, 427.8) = 1.08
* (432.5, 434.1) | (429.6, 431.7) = 1.31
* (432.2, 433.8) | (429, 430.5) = 1.23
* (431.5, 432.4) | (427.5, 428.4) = 1.15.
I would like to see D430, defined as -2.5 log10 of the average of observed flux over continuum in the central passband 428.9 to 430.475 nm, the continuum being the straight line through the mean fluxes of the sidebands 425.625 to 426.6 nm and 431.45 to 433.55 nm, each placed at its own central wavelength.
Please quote 0.18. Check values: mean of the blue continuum 33.6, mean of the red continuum 38.5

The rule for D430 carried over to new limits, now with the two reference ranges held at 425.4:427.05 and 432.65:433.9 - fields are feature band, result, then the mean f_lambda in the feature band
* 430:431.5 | 0.35 mag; 26.6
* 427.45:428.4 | 0.05 mag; 33.1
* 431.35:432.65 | 0.02 mag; 37.1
